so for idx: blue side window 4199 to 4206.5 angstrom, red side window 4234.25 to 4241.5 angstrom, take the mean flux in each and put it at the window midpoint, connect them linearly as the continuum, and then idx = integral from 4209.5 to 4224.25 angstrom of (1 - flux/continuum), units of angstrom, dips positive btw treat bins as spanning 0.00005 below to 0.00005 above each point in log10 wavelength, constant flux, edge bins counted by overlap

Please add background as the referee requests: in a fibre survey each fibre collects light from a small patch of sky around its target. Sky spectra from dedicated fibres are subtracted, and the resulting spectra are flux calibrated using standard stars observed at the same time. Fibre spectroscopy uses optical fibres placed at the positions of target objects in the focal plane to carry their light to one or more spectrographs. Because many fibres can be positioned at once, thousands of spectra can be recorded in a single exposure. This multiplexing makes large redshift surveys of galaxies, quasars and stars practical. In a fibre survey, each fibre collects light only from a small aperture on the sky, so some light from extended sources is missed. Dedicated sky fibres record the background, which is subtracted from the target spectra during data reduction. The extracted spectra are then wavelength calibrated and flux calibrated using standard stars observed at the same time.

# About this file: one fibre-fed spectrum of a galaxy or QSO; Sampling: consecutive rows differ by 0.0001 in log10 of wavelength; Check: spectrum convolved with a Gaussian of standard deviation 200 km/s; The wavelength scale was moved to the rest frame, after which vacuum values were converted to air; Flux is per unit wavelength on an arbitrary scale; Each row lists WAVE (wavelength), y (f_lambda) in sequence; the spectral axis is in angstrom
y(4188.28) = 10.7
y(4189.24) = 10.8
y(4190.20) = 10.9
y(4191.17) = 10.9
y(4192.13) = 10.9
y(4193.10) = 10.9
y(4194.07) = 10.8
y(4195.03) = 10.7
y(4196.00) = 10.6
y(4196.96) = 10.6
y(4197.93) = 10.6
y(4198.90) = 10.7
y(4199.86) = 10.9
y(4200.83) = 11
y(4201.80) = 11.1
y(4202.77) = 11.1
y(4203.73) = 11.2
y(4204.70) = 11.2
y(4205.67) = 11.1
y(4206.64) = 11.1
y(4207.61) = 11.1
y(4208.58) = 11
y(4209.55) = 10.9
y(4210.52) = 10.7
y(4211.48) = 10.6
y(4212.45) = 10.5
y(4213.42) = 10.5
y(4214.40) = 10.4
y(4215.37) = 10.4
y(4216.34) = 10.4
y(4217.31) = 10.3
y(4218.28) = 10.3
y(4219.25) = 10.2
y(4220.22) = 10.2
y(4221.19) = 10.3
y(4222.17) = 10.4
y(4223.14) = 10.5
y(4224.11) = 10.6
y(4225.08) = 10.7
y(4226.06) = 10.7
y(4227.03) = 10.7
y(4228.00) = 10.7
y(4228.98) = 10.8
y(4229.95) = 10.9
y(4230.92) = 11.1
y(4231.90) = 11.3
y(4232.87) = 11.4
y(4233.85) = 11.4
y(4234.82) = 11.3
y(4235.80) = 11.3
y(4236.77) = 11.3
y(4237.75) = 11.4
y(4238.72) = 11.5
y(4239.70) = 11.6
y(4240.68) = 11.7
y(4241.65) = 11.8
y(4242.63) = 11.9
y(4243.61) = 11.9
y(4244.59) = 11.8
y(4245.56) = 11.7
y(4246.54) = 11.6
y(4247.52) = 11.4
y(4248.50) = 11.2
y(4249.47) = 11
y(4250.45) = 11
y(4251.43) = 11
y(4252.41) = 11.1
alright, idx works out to 1.0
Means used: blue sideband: 11.1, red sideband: 11.5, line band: 10.4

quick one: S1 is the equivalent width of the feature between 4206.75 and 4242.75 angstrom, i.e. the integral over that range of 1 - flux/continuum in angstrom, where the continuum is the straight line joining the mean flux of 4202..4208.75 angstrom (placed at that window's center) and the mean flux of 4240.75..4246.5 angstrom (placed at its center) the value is 1.84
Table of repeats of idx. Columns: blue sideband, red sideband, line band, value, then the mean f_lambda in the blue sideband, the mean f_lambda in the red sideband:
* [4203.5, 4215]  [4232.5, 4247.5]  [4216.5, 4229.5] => 0.78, 10.8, 11.6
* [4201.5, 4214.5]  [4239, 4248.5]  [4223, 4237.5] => 0.49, 10.9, 11.7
